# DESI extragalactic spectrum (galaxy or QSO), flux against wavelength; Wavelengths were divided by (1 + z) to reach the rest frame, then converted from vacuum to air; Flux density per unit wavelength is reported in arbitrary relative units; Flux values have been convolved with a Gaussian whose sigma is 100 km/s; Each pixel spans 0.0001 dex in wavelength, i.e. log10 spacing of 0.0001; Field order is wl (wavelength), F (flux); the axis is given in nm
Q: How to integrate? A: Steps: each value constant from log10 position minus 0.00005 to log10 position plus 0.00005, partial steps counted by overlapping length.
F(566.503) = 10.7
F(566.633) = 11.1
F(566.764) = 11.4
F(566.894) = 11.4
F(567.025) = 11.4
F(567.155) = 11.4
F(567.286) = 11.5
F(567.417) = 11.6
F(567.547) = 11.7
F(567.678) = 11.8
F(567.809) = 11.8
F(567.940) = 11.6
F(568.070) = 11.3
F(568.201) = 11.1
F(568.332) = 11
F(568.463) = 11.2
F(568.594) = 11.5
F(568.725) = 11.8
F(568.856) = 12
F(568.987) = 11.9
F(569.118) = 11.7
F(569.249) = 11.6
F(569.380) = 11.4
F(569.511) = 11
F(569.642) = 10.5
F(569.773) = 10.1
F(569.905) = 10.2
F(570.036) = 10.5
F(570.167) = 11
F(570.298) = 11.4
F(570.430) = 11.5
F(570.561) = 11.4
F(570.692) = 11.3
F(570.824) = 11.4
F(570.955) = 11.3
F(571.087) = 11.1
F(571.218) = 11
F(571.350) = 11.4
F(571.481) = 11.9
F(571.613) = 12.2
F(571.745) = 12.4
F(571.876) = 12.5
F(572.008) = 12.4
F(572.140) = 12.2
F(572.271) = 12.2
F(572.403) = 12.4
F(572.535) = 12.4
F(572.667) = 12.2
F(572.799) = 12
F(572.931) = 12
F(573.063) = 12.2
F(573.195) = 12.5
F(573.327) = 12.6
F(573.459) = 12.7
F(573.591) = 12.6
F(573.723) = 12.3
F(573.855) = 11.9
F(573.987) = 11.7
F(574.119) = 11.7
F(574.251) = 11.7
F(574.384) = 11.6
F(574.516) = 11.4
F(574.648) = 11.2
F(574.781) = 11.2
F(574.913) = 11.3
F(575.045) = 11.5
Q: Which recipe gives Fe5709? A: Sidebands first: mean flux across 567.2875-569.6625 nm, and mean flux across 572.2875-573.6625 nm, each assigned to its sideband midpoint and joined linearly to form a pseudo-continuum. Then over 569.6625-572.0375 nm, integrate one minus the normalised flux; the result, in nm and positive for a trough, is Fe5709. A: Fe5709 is 0.12 nm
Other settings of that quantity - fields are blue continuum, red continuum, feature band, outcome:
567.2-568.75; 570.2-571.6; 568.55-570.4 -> 0.04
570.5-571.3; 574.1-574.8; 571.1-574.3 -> -0.21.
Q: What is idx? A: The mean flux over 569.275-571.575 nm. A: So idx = 11.1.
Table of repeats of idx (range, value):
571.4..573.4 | 12.3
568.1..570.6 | 11.2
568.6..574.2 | 11.7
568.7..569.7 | 11.5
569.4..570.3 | 10.7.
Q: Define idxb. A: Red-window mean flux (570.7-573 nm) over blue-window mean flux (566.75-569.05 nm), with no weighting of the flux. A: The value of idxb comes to 1.03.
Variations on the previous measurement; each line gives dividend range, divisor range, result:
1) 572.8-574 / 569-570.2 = 1.12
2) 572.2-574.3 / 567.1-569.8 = 1.07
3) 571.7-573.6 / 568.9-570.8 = 1.11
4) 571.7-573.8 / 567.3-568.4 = 1.08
